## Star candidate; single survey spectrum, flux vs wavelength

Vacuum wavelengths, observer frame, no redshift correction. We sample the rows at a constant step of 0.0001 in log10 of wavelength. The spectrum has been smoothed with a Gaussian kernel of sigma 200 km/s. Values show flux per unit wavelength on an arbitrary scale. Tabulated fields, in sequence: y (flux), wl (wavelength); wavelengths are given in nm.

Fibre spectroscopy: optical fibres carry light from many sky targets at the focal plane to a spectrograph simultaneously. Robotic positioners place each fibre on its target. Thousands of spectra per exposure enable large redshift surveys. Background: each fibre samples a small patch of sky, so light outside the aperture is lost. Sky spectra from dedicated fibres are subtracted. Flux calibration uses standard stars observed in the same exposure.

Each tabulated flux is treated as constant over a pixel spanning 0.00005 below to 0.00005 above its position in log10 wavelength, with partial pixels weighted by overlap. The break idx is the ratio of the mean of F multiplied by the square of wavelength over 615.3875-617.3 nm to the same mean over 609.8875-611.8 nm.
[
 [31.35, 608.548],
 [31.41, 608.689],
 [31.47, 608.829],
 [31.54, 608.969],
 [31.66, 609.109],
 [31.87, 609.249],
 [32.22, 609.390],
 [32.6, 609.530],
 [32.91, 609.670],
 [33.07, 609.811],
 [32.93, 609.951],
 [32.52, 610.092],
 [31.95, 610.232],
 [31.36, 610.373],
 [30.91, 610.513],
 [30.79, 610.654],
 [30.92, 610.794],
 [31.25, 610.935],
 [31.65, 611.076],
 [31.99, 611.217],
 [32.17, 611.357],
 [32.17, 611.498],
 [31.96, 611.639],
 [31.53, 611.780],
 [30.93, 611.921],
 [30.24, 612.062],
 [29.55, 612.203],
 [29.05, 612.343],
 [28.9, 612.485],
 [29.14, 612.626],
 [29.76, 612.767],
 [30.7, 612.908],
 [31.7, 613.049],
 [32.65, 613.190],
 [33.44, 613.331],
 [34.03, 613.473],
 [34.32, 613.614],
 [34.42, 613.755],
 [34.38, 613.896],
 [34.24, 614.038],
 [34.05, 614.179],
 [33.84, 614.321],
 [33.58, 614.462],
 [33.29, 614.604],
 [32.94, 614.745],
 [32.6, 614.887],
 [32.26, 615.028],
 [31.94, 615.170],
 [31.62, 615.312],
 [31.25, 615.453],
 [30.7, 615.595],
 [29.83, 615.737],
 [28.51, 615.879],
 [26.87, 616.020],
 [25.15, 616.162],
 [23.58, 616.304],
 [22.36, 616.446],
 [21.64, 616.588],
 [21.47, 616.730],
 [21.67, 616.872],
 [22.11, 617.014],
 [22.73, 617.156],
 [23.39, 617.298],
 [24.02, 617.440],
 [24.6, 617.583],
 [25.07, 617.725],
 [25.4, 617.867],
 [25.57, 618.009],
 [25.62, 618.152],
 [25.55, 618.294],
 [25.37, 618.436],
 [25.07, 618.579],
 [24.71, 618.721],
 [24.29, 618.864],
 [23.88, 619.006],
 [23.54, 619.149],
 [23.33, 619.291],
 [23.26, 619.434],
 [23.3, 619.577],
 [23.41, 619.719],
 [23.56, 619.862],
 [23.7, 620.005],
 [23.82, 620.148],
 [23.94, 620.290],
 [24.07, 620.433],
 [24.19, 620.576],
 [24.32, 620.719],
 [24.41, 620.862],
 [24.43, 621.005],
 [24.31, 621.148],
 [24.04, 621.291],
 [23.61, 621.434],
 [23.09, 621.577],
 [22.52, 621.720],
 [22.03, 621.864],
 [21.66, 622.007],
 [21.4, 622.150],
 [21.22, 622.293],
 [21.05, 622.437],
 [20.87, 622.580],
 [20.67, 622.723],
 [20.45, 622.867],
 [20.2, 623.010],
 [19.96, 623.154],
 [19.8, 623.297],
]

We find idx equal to 0.8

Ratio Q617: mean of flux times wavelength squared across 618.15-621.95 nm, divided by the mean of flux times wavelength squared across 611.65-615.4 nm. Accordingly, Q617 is 0.8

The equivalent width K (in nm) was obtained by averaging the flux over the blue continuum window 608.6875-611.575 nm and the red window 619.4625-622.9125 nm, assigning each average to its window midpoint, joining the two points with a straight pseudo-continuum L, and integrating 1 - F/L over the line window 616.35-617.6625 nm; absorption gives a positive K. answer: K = 0.18 nm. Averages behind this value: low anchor 31.9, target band 22.7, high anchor 22.9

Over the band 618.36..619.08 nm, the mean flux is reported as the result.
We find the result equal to 24.7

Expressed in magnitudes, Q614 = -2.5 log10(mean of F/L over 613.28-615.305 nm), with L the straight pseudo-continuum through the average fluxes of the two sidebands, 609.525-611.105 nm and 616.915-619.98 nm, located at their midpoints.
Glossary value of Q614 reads -0.19 mag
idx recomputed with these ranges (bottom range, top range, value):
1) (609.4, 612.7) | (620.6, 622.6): 0.75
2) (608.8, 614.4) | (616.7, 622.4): 0.76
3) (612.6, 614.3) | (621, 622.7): 0.70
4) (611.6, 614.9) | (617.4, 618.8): 0.79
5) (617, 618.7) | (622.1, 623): 0.86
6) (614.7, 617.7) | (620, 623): 0.87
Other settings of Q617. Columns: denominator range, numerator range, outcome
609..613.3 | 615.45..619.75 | 0.80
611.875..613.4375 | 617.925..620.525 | 0.81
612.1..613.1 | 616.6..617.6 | 0.77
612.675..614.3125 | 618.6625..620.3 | 0.73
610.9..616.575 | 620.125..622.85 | 0.76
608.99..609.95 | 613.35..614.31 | 1.07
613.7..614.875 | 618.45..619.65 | 0.72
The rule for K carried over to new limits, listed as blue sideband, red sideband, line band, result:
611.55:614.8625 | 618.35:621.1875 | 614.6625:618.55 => 0.217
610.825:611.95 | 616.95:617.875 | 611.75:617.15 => -0.426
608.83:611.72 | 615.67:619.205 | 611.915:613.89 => -0.157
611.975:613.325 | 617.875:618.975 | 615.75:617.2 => 0.165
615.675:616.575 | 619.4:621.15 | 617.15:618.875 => 0.006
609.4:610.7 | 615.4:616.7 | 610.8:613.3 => -0.059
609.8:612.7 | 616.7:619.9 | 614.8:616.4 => -0.158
